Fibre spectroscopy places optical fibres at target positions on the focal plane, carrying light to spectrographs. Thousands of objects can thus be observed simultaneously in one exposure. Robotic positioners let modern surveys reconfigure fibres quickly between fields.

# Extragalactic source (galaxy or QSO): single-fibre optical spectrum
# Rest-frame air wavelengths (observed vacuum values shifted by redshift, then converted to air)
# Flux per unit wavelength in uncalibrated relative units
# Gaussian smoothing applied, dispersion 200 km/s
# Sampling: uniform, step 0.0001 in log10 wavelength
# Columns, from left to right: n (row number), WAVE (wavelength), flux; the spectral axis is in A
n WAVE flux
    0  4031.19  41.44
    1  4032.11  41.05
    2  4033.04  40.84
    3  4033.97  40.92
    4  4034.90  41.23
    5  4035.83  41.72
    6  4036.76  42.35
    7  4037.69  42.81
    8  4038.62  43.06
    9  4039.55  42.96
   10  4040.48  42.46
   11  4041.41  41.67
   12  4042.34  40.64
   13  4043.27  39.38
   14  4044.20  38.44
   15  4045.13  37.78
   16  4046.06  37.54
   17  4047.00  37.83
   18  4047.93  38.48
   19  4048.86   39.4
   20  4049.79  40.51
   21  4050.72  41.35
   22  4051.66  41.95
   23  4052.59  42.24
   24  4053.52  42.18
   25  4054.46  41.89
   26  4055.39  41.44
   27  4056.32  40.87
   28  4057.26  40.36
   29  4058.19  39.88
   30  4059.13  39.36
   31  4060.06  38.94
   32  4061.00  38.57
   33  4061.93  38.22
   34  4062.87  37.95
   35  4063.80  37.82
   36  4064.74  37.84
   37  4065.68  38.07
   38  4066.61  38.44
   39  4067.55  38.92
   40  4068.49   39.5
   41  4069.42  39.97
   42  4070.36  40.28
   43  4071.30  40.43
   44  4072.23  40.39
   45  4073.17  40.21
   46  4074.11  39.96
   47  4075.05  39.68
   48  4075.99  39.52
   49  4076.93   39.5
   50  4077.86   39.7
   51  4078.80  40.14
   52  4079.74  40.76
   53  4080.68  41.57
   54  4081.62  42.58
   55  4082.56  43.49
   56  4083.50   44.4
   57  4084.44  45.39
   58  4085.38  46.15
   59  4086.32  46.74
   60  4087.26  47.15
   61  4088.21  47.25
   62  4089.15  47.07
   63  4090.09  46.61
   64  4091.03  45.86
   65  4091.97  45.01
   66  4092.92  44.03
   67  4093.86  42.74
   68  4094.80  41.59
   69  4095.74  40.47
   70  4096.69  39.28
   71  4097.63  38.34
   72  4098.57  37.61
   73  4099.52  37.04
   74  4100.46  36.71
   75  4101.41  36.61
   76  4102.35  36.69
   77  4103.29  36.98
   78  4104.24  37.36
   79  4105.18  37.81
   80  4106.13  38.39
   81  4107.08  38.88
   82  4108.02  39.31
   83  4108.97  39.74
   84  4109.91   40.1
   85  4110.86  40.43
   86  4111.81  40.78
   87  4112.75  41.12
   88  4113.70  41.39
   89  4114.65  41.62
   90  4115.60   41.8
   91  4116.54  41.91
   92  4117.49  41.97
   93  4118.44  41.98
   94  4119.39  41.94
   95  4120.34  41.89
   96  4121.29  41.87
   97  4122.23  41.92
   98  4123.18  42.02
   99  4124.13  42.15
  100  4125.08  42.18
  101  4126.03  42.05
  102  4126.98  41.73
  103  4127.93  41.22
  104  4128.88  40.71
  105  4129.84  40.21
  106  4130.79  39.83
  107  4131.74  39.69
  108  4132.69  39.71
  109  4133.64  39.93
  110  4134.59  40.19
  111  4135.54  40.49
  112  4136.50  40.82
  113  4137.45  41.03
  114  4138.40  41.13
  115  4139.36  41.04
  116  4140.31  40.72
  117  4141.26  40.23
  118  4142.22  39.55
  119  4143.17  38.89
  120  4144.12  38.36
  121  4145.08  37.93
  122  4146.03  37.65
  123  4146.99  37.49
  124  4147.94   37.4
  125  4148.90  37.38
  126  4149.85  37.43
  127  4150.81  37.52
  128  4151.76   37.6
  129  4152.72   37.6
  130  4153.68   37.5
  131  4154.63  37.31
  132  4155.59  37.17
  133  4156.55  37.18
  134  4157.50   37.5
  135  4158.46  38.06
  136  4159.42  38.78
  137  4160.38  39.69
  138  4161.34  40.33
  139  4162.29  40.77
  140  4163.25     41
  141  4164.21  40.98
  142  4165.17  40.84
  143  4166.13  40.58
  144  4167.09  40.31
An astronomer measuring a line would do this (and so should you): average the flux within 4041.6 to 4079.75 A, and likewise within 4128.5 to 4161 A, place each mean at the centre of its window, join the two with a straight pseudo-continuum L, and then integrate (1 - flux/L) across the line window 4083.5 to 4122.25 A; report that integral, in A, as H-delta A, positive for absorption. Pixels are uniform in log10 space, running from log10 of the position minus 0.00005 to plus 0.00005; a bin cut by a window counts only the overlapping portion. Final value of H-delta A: -2.10 A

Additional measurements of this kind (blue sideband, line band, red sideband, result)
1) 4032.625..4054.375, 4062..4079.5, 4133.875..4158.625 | 0.4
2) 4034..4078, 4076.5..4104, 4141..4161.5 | -1.8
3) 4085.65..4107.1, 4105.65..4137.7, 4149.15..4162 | -0.9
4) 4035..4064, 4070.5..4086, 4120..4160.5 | -0.5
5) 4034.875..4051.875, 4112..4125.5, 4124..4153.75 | -0.7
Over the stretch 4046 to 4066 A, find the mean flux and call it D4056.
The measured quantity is 39.7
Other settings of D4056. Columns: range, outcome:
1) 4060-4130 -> 40.9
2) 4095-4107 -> 37.9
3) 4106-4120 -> 40.8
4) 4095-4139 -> 40.2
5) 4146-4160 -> 37.6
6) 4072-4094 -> 43.2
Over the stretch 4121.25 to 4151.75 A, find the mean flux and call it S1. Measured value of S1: 40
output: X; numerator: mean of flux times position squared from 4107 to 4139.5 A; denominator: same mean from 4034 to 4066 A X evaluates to 1.1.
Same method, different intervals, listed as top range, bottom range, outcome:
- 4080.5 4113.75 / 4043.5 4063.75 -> 1.07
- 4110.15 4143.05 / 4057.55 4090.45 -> 1.02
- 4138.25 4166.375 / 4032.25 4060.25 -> 1.00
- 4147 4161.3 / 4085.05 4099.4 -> 0.89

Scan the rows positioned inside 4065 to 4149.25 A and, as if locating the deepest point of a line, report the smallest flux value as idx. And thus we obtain 36.61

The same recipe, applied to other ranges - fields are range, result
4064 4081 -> 37.84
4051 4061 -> 38.57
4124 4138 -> 39.69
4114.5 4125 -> 41.62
